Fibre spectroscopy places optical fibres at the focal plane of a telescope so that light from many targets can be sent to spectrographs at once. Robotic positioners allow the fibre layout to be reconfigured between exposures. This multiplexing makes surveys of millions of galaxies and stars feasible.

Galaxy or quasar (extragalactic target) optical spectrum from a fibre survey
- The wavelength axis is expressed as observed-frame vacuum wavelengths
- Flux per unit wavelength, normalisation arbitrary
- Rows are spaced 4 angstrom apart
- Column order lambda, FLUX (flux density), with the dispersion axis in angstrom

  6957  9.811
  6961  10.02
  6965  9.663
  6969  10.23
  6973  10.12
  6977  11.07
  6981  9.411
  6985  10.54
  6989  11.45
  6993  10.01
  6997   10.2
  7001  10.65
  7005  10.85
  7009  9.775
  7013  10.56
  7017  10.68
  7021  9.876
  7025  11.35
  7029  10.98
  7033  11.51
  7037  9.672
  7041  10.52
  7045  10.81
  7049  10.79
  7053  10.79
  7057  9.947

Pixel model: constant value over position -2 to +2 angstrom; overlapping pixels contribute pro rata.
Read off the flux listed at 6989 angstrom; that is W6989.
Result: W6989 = 11.45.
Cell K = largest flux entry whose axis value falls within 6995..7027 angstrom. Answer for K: 11.35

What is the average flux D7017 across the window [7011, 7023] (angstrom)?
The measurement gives 10.4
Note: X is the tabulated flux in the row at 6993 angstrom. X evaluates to 10.01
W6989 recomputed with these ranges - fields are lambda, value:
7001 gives 10.65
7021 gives 9.876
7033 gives 11.51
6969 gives 10.23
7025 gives 11.35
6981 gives 9.411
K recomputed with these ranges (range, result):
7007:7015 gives 10.56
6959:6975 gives 10.23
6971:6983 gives 11.07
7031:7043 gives 11.51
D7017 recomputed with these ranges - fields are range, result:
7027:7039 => 10.7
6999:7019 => 10.5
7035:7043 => 10.1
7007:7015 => 10.2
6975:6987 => 10.3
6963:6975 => 10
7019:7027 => 10.6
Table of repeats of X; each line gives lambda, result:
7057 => 9.947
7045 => 10.81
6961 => 10.02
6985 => 10.54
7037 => 9.672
